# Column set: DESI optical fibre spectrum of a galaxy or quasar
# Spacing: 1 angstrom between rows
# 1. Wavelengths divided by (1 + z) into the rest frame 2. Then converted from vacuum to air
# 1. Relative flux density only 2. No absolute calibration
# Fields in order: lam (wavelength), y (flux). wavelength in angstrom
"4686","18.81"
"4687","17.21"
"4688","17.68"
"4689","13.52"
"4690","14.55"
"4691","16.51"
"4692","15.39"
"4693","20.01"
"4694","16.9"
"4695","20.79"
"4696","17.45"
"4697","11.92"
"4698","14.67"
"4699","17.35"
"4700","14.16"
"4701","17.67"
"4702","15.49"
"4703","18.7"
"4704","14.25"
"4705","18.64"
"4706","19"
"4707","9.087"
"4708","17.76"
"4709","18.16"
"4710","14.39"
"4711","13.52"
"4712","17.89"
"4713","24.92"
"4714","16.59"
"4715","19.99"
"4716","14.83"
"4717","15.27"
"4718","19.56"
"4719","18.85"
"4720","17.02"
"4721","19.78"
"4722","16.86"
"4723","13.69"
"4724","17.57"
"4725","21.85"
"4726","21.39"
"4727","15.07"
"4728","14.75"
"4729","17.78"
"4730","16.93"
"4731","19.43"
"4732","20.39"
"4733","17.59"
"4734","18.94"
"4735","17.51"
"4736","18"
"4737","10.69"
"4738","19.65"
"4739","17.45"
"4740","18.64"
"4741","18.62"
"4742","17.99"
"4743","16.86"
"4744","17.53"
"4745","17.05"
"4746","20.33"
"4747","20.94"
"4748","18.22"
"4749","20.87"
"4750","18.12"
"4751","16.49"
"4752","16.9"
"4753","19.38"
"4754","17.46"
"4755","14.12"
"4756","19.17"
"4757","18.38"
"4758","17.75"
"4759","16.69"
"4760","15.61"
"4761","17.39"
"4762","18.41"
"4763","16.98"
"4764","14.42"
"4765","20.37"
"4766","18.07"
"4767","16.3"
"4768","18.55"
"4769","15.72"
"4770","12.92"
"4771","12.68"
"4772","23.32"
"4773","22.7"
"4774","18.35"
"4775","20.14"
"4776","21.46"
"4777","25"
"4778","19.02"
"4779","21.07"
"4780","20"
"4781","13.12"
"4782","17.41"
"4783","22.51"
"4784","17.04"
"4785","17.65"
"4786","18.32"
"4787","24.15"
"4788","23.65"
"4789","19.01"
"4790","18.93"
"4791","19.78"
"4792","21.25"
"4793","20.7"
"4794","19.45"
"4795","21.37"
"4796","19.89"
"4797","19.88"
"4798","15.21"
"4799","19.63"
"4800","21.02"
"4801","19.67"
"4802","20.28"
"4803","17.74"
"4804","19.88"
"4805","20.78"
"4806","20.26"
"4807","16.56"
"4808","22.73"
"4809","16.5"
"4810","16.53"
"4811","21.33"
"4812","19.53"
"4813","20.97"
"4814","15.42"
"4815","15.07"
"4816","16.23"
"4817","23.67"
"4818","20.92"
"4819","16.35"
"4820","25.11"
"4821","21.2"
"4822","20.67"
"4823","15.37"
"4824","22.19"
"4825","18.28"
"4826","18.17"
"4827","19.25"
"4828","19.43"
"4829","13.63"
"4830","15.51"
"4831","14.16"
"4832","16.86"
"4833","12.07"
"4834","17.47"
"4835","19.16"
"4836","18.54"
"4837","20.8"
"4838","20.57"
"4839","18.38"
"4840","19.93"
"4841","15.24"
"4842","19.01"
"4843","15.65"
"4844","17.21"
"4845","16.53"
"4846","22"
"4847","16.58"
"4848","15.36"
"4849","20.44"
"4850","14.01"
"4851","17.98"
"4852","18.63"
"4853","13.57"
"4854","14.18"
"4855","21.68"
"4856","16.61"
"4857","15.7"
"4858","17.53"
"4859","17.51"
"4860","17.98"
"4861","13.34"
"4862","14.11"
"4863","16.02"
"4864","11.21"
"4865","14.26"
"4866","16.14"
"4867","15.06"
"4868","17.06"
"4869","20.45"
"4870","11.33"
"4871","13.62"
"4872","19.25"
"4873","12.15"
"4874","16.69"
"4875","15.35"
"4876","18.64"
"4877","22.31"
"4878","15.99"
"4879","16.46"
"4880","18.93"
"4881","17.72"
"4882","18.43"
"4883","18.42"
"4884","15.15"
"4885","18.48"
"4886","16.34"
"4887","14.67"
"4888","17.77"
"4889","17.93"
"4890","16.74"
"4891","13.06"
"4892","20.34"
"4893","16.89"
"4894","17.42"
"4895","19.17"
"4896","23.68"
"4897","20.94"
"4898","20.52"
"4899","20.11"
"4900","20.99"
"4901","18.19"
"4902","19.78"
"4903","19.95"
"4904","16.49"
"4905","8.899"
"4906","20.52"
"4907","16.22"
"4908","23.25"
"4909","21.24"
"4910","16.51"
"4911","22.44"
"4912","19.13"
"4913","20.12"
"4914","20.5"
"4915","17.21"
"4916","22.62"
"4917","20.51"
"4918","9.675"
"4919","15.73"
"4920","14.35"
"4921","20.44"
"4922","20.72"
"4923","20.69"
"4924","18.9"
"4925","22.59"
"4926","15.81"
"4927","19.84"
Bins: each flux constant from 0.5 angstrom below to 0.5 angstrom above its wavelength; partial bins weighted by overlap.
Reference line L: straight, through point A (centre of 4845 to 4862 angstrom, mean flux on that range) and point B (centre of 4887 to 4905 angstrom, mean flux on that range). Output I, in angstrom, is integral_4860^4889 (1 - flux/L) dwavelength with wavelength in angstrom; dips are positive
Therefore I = 2.3 angstrom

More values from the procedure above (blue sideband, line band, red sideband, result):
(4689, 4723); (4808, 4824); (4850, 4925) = -1.80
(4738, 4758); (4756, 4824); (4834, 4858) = -4.06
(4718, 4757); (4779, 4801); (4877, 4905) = -1.94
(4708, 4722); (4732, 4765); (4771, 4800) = 1.81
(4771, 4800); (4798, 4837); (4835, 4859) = 0.28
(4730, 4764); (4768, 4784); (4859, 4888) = -1.37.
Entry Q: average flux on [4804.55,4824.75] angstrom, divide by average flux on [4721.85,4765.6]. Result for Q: 1.09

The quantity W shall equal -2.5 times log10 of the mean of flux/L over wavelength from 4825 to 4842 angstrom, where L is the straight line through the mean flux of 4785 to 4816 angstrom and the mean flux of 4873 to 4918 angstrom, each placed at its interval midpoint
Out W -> 0.090 mag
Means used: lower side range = 19.4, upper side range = 18.3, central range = 17.5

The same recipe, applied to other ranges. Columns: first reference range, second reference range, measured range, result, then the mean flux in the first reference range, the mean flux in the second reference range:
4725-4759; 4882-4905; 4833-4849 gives 0.00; 17.9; 18.1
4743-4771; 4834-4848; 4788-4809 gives -0.11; 17.5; 18.3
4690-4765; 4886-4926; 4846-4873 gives 0.13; 17.4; 18.6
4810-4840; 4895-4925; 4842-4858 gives 0.09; 18.5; 19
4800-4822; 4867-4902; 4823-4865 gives 0.10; 19.4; 17.7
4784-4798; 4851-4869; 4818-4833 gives -0.01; 20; 16.1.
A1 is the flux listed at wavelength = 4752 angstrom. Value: 16.9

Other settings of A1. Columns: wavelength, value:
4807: 16.56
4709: 18.16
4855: 21.68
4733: 17.59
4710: 14.39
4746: 20.33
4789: 19.01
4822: 20.67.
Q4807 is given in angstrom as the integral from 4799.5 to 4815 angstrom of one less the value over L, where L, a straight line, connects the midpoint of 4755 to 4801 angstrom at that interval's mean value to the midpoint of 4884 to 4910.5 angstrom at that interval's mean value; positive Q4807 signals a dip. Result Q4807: -0.4 angstrom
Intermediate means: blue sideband 18.9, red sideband 18.3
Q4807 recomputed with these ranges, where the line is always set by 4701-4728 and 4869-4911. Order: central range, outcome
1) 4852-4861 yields 0.5 angstrom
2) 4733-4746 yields -0.1 angstrom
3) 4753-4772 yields 0.5 angstrom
